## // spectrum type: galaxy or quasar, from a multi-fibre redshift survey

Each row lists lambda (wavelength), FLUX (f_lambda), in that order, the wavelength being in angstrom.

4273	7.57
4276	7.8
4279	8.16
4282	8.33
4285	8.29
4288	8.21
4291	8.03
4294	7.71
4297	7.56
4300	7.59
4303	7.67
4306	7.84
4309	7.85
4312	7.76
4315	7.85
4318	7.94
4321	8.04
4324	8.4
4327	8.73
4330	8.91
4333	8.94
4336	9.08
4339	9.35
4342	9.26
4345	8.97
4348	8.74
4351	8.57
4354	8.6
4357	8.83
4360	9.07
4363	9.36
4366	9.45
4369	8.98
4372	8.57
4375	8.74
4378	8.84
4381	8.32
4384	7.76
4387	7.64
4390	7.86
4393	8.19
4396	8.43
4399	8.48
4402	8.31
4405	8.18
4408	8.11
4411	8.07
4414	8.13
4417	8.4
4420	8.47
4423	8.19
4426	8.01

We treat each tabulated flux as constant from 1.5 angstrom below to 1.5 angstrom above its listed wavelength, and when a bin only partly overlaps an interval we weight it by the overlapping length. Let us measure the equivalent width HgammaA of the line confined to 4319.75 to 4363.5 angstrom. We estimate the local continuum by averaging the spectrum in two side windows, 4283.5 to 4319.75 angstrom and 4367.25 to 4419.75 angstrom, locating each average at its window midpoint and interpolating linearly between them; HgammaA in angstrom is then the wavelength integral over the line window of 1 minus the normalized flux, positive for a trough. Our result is -4.3 angstrom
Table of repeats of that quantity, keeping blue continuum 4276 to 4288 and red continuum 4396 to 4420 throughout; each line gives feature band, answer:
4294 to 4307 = 0.9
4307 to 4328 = 0.4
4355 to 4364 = -0.9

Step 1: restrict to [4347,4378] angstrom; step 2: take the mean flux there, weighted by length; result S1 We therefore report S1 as 8.89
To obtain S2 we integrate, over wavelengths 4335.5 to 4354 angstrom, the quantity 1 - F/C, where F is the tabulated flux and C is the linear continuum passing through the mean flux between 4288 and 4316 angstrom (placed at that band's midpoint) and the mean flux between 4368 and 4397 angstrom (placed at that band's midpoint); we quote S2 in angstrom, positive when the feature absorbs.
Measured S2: -2.0 angstrom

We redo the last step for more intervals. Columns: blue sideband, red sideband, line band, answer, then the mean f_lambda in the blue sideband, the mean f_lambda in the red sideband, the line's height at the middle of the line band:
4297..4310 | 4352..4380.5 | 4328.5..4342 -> -1.3 angstrom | 7.71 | 8.91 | 8.32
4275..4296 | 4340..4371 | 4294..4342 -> 1.4 angstrom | 8.07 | 8.98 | 8.49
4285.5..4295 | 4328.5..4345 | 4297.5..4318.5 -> 1.7 angstrom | 8.03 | 9.1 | 8.44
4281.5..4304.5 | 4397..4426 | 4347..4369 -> -2.3 angstrom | 7.91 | 8.25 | 8.09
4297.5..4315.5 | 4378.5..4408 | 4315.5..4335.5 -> -1.7 angstrom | 7.74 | 8.15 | 7.83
